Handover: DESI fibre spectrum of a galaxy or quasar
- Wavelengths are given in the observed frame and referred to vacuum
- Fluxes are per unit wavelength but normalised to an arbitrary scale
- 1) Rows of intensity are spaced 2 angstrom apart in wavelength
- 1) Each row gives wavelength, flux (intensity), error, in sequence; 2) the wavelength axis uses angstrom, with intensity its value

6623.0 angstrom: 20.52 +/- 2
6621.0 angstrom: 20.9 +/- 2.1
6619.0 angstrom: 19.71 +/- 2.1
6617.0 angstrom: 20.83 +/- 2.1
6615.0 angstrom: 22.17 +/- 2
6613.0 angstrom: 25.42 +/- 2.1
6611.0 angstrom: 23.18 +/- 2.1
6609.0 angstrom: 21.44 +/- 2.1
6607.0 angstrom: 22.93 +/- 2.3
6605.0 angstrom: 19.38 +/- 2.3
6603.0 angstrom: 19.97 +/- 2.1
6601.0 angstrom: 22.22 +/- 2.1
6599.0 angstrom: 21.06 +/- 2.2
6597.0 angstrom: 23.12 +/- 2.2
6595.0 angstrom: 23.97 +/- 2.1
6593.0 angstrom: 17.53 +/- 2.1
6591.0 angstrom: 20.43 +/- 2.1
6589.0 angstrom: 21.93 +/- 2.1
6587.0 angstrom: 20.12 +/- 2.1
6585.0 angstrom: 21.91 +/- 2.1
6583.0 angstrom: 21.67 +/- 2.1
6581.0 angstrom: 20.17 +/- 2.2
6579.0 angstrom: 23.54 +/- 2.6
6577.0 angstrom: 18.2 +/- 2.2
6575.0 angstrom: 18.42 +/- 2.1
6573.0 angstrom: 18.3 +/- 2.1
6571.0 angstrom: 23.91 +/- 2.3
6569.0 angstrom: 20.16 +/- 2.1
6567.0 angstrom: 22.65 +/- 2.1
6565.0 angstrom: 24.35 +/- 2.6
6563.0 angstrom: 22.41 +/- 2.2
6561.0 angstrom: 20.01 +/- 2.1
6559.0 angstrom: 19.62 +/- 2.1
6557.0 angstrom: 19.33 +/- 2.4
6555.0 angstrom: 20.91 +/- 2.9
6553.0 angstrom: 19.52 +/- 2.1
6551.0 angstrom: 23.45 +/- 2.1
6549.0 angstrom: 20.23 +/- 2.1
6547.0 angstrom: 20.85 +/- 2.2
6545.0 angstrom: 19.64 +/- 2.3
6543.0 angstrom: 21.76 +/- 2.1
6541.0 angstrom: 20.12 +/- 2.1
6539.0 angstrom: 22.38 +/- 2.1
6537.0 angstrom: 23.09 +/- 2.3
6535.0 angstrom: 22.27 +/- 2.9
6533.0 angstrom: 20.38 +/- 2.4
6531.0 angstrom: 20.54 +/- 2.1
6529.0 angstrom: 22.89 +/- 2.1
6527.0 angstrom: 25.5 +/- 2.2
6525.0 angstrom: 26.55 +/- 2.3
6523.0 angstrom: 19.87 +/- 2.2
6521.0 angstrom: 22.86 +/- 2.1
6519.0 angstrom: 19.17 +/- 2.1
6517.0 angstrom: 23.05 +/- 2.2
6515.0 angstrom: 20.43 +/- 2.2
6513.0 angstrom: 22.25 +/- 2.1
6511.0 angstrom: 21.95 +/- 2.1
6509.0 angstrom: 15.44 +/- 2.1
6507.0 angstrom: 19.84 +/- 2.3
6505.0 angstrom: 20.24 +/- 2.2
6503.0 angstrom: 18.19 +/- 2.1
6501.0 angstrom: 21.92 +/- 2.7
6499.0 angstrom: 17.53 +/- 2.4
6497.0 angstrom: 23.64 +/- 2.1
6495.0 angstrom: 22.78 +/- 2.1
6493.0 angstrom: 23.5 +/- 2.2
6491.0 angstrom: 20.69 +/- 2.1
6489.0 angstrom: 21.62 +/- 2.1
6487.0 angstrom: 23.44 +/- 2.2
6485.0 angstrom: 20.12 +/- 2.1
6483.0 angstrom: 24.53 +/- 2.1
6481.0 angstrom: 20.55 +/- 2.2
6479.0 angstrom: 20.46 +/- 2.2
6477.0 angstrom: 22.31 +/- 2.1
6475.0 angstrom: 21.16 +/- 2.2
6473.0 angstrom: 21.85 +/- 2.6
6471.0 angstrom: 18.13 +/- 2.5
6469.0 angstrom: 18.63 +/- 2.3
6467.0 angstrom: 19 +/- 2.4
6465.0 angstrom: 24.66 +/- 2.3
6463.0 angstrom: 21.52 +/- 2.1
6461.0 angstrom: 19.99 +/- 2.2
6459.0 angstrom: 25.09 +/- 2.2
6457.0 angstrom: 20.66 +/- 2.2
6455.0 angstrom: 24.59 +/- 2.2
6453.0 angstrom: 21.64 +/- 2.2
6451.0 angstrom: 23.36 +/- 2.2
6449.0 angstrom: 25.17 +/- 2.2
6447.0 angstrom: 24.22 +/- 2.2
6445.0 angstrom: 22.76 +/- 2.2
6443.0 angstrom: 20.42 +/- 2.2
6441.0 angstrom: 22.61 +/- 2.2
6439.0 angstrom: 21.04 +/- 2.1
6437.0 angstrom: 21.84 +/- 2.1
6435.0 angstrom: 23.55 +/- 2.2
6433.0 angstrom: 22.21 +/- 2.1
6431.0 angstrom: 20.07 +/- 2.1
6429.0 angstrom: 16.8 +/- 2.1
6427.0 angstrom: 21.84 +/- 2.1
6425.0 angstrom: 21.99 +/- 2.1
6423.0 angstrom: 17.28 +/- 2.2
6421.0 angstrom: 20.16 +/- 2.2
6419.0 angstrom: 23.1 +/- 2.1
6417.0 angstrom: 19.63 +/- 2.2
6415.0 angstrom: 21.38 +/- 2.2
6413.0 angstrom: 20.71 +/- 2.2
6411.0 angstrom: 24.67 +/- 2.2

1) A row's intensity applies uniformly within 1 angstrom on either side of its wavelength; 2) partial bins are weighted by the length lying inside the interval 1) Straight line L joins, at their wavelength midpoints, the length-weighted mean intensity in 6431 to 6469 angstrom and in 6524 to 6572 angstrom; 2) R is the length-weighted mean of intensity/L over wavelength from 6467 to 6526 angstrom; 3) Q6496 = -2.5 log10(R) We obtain 0.048 mag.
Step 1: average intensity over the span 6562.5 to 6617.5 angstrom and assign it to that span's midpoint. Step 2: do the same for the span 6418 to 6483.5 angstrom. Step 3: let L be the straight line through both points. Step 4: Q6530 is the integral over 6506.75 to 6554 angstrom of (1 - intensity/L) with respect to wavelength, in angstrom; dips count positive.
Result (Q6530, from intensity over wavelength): 0.2 angstrom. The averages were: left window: 21.6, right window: 21.5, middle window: 21.4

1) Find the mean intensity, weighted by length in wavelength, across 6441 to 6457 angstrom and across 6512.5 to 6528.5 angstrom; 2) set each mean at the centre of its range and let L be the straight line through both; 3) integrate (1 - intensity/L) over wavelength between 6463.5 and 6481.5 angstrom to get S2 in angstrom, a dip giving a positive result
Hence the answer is 1.6 angstrom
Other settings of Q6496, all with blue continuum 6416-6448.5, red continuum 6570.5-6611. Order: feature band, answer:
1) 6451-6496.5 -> -0.03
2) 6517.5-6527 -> -0.07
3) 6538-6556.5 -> 0.01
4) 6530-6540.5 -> -0.03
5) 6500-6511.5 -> 0.09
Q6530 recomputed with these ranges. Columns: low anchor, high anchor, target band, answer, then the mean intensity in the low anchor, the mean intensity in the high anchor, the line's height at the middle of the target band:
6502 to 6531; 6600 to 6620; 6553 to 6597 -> 1.2 angstrom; 21.3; 21.7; 21.6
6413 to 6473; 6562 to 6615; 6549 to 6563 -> 0.6 angstrom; 21.5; 21.5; 21.5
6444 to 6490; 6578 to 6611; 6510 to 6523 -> 0.2 angstrom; 22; 21.4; 21.7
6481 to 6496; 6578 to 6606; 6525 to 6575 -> 0.4 angstrom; 22.3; 21.2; 21.6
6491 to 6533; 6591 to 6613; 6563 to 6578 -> 0.4 angstrom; 21.4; 21.6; 21.5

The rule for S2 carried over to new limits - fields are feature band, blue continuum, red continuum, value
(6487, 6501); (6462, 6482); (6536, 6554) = -0.6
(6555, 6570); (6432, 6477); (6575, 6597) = -0.1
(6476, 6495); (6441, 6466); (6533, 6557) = 0.2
